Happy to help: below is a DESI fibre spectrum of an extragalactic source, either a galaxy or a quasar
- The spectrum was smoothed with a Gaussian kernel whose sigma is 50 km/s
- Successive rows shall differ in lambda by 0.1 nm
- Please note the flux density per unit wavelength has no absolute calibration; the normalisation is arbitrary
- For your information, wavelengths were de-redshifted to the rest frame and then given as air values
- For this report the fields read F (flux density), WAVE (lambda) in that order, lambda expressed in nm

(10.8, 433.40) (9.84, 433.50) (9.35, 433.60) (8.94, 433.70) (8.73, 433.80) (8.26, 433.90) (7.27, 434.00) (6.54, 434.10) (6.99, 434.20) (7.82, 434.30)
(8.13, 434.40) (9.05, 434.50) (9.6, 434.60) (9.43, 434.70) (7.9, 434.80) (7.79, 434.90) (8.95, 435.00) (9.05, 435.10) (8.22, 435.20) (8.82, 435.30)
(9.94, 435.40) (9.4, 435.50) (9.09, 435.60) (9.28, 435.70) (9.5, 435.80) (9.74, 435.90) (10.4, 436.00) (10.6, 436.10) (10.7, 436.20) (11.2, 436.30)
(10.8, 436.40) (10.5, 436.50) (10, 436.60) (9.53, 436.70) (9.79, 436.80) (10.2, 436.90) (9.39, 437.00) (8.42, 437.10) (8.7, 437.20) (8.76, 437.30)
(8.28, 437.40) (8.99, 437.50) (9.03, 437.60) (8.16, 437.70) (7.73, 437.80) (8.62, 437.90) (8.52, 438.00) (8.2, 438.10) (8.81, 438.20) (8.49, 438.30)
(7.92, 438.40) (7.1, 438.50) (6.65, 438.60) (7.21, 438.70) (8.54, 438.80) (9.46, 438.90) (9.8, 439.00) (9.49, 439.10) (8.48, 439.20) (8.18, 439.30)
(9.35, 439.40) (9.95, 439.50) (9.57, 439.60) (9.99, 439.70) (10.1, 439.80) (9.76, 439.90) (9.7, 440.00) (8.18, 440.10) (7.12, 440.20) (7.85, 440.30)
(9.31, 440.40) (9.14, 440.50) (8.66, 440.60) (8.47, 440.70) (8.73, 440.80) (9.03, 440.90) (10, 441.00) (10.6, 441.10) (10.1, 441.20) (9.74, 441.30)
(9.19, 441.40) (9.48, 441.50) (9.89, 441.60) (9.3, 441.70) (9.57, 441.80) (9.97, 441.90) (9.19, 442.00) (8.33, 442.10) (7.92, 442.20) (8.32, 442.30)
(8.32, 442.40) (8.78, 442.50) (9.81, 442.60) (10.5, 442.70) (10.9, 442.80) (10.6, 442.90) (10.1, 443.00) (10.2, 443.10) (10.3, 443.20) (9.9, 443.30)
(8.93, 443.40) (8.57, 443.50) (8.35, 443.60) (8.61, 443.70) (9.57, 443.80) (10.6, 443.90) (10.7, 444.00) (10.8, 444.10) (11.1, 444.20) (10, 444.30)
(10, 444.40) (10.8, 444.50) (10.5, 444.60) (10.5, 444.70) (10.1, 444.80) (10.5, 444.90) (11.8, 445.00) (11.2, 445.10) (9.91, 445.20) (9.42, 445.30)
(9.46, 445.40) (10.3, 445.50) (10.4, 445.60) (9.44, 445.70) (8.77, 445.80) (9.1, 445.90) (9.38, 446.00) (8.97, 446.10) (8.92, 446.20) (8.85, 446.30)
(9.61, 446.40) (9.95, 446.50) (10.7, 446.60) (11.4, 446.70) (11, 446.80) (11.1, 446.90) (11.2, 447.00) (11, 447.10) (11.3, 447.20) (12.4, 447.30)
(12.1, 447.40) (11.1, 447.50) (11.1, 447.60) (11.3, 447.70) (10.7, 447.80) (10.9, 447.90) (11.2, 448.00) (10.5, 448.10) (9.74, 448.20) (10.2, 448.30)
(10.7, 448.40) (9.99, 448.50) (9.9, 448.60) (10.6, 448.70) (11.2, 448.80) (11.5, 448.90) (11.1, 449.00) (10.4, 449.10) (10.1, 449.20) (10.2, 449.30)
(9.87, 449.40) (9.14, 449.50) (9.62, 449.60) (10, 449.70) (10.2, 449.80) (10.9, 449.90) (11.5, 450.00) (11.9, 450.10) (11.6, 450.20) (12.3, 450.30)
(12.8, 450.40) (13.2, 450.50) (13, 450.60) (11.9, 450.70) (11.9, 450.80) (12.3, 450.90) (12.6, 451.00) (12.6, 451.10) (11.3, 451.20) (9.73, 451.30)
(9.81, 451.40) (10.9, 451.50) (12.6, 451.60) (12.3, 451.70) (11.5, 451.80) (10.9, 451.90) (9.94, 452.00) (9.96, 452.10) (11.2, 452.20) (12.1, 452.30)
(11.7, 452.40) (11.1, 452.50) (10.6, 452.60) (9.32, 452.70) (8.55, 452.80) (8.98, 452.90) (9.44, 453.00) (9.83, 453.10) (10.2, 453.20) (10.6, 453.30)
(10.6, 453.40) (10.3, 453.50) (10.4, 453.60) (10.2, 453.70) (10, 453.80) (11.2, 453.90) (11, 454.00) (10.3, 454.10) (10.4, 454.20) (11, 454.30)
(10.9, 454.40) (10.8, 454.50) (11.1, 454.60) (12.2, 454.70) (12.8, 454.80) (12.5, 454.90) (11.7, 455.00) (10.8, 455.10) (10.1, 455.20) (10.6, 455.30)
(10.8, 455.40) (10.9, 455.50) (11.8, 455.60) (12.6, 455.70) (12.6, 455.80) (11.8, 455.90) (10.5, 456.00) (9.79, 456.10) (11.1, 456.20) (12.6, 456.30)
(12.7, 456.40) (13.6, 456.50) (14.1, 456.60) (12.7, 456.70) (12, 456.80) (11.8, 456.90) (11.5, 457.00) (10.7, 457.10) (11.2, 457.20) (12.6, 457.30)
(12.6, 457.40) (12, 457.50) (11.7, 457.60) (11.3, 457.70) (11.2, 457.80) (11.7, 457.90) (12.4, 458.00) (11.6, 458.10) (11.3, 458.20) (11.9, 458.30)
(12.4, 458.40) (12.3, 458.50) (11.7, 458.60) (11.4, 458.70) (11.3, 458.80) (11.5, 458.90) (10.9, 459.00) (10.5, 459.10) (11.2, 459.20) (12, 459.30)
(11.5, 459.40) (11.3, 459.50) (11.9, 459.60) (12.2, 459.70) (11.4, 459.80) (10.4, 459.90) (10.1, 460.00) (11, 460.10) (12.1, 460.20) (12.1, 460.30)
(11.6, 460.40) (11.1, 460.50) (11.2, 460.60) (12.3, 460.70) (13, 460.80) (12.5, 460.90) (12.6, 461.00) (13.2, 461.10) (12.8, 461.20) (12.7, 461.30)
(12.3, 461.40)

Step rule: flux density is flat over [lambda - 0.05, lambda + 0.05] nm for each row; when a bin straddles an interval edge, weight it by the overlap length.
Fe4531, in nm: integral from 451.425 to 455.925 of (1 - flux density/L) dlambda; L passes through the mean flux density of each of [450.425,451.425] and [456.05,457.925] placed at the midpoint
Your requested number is 0.39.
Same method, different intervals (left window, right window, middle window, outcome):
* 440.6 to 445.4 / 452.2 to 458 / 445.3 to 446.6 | 0.08 nm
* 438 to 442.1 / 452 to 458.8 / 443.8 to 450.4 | -0.32 nm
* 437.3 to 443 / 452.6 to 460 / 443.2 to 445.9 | -0.11 nm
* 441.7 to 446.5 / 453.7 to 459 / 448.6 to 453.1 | -0.10 nm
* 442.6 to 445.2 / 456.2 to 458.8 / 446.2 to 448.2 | -0.04 nm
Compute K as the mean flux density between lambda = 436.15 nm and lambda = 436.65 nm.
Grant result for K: 10.6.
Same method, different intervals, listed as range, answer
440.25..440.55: 8.77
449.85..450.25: 11.5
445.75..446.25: 9.03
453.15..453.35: 10.4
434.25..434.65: 8.65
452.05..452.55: 11.2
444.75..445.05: 10.8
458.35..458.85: 11.8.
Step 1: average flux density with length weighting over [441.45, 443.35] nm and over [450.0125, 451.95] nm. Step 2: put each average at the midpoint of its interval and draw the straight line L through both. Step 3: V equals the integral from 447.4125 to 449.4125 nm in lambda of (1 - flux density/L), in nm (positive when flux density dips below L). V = 0.09 nm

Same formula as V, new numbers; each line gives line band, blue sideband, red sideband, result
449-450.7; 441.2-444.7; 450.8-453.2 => -0.08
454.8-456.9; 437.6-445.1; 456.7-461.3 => -0.09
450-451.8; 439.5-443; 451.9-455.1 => -0.26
